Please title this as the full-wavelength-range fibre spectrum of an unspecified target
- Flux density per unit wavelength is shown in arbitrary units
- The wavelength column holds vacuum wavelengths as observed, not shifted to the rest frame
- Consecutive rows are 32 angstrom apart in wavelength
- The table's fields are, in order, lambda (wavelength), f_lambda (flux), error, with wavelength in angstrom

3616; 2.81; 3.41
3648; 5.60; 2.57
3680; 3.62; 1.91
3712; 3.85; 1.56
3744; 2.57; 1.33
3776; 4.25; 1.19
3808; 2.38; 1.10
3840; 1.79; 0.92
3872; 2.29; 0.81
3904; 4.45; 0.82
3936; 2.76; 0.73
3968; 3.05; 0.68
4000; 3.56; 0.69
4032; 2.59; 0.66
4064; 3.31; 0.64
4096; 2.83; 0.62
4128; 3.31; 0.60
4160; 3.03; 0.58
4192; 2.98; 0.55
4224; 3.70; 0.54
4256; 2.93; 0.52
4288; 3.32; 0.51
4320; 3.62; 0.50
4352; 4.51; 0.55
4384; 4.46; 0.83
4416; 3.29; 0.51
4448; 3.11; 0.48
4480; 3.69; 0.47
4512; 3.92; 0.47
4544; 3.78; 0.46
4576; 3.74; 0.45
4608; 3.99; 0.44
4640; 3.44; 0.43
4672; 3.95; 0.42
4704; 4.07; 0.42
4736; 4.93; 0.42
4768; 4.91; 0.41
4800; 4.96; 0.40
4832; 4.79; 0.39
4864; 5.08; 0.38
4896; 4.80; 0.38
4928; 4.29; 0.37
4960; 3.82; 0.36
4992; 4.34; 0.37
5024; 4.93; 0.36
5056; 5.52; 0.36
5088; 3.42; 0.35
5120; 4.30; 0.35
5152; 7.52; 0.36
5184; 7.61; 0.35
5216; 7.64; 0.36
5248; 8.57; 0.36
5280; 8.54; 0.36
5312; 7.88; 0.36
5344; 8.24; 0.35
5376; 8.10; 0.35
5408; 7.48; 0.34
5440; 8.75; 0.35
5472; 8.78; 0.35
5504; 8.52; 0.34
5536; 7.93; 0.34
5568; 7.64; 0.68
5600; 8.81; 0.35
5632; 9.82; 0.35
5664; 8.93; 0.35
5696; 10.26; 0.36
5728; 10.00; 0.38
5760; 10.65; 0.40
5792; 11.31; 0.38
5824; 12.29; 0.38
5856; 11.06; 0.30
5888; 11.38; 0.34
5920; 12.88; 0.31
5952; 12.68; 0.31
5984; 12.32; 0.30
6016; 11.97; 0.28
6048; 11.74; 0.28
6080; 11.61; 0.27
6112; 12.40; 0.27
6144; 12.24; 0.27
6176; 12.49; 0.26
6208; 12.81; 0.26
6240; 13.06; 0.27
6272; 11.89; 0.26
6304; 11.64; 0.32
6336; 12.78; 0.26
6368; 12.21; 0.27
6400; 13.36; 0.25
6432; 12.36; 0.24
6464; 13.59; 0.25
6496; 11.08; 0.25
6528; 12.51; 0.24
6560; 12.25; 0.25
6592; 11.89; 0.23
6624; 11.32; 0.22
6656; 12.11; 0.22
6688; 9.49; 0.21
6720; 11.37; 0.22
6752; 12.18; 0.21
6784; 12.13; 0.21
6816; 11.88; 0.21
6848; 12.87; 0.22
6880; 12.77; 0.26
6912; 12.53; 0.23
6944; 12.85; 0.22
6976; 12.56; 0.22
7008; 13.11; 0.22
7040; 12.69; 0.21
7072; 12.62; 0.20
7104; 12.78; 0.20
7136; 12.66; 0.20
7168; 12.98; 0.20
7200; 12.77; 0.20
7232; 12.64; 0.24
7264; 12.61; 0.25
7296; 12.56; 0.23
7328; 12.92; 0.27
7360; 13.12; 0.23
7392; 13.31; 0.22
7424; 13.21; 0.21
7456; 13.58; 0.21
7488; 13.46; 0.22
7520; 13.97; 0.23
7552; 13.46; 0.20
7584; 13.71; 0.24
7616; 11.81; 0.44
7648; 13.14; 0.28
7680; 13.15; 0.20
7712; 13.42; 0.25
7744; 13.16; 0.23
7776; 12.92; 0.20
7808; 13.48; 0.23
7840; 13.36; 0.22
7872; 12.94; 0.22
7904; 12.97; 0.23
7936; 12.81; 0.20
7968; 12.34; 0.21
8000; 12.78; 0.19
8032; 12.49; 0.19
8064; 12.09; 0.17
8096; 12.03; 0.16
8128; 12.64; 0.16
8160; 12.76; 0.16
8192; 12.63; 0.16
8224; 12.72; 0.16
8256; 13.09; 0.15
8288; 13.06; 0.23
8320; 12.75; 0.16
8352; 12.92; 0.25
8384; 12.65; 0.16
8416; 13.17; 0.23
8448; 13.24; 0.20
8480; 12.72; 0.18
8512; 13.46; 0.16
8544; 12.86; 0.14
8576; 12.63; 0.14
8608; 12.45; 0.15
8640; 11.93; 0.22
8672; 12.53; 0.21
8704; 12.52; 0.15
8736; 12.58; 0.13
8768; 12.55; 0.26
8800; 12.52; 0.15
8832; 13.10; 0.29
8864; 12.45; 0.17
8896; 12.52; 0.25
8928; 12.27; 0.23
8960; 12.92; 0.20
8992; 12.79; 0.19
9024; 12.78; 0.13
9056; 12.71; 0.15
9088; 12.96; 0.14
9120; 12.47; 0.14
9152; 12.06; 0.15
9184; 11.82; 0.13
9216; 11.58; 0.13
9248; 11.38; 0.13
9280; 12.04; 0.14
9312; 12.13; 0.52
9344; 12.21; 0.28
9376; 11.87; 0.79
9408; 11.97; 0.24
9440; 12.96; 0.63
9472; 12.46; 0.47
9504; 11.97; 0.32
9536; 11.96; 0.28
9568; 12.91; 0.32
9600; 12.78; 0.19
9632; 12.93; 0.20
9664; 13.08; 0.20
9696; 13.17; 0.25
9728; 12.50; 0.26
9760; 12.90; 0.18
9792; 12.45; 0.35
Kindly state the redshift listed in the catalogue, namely 0.292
